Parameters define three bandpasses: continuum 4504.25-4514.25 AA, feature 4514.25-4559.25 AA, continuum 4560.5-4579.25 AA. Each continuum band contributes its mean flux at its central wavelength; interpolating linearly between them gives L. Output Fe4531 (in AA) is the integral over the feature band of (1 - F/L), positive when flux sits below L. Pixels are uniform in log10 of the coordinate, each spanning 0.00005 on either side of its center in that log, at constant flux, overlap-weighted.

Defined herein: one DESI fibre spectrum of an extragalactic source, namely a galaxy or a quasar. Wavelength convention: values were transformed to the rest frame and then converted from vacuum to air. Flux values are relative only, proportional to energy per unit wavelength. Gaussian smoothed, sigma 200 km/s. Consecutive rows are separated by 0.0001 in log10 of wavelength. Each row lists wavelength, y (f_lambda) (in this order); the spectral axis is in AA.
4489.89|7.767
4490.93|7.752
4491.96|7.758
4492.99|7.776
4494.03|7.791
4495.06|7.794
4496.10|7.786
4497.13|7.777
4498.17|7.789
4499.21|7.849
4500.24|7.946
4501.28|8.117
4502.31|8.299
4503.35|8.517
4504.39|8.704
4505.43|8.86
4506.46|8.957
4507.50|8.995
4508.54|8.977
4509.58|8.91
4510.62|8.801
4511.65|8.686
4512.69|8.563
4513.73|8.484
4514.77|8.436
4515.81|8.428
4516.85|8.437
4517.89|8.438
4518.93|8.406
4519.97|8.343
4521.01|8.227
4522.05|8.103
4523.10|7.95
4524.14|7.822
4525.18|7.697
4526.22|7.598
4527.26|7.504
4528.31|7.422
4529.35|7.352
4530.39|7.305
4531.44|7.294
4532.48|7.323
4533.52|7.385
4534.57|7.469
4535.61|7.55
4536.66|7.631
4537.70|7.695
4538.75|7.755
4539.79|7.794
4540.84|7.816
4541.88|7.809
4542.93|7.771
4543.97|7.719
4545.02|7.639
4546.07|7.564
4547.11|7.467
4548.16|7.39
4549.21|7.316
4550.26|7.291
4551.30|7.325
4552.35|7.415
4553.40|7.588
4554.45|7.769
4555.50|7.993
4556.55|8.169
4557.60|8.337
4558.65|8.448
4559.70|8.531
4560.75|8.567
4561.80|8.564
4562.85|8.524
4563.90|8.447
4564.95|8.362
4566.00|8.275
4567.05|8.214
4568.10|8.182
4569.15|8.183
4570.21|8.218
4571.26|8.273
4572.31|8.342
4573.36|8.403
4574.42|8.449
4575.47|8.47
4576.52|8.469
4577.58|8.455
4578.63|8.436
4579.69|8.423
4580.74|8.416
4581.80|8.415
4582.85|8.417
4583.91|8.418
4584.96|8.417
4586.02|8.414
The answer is 4.4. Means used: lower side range 8.8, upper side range 8.38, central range 7.77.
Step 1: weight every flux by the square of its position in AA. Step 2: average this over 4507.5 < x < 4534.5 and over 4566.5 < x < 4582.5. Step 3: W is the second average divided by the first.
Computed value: 1.06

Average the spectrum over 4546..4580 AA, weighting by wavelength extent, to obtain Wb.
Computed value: 8.12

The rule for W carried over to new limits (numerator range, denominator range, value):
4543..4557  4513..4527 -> 0.94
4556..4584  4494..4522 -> 1.03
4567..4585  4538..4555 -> 1.12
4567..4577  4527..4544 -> 1.12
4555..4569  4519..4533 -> 1.10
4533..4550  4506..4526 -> 0.91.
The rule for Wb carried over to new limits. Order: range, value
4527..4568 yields 7.8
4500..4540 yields 8.11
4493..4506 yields 8.09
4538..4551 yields 7.61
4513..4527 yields 8.18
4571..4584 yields 8.42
